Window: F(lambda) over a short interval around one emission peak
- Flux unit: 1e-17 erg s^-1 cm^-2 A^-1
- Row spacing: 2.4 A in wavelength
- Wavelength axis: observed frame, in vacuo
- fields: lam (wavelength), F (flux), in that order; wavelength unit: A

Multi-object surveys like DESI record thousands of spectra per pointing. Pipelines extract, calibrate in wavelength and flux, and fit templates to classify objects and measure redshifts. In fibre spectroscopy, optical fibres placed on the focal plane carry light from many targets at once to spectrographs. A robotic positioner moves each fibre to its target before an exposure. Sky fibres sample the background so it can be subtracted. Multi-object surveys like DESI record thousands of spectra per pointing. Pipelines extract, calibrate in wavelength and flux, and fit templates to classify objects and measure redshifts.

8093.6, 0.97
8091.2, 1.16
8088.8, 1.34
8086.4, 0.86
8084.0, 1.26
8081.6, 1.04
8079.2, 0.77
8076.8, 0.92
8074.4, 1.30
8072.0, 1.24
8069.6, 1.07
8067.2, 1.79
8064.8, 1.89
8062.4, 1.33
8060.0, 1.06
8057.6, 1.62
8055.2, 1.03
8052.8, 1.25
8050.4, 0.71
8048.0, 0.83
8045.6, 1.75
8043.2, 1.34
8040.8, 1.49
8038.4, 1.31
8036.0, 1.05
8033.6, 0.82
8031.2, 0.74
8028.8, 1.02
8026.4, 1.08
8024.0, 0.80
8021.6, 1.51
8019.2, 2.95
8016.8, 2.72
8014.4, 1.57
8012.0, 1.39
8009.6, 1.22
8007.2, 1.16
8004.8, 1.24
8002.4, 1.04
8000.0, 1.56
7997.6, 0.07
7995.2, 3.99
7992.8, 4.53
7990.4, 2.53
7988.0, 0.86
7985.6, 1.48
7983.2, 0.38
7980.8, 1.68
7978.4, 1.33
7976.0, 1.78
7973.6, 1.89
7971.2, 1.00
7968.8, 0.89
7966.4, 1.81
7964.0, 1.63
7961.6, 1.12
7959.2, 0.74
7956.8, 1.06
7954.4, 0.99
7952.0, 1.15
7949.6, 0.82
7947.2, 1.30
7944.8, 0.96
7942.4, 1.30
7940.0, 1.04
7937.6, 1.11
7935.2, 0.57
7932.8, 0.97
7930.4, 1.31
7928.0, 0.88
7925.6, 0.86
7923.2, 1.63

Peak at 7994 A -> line Halpha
